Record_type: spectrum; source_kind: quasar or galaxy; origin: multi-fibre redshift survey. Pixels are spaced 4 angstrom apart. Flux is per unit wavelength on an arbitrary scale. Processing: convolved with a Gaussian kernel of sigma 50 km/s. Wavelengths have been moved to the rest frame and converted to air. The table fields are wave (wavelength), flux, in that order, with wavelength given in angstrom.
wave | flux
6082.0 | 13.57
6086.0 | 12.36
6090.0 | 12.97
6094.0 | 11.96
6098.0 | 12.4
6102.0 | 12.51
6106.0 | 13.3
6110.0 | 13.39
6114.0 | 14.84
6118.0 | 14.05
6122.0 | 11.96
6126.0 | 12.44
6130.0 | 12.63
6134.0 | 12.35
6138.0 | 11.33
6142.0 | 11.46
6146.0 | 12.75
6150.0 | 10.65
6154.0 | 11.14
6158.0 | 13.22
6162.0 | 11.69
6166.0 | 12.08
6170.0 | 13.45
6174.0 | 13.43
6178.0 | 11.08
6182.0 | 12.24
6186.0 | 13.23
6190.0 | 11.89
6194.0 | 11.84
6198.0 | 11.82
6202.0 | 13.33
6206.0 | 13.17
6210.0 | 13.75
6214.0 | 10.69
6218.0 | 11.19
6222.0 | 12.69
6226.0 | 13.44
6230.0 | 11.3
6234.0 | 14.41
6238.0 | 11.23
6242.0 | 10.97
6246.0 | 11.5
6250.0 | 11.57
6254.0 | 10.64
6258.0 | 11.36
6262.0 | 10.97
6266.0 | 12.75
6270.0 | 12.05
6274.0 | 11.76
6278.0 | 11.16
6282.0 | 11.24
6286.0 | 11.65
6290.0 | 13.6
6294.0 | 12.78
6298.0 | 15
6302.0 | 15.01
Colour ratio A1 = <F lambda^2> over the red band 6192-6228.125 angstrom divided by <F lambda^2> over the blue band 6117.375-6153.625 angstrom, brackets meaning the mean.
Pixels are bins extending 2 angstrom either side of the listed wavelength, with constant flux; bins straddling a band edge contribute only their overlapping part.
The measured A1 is 1.06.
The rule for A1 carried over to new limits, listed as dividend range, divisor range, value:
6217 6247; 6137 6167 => 1.06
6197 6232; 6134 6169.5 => 1.06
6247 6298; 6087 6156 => 1.00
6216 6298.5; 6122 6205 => 1.01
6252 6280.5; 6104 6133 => 0.92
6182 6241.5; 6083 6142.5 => 1.01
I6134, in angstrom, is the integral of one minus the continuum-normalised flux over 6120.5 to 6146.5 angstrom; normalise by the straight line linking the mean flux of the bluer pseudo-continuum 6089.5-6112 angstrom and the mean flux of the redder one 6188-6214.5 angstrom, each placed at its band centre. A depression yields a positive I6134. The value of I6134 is 1.1 angstrom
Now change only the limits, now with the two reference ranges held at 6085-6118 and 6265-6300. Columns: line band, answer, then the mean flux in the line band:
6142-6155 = 1.4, 11.5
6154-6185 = 1.0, 12.4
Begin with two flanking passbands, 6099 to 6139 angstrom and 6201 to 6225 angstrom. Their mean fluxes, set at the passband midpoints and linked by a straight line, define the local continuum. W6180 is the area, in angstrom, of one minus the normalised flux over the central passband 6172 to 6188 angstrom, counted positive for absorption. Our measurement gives 0.2 angstrom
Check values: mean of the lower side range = 12.9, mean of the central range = 12.5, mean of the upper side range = 12.5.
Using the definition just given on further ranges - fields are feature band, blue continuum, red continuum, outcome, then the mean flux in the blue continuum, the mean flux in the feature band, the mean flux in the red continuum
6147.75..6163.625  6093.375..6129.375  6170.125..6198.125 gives 1.1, 13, 11.7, 12.3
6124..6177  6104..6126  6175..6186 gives 2.1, 13.4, 12.2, 12.1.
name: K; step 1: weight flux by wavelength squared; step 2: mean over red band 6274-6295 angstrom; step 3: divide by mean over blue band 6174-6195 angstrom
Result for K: 1.02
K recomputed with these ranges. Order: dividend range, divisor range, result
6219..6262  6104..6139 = 0.95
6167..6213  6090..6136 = 1.00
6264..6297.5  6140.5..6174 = 1.05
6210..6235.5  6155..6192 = 1.01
